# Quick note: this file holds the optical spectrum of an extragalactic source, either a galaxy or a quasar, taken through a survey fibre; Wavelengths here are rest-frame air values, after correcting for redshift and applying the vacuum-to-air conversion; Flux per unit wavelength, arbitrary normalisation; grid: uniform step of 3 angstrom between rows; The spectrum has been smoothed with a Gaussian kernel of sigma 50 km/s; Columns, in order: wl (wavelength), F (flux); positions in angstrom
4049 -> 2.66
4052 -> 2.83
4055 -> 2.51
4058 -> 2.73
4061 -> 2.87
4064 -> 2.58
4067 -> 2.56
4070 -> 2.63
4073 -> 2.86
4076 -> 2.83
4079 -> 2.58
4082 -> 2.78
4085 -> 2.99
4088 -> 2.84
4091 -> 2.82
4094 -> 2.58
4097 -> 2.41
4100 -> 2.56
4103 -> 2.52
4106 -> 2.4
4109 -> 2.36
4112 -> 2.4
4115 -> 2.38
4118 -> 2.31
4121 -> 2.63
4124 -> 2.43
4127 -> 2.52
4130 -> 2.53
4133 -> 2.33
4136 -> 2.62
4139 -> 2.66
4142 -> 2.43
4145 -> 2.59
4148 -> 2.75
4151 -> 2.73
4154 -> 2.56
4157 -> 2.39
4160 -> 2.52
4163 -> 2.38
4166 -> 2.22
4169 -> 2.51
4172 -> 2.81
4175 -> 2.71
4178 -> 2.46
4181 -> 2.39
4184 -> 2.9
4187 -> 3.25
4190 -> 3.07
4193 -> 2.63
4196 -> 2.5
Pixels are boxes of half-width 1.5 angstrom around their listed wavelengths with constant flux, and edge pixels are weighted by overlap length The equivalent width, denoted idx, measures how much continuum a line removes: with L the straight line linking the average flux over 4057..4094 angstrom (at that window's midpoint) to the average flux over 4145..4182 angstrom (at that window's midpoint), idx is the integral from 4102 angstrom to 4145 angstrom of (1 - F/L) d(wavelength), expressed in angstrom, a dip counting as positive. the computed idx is 2.69 angstrom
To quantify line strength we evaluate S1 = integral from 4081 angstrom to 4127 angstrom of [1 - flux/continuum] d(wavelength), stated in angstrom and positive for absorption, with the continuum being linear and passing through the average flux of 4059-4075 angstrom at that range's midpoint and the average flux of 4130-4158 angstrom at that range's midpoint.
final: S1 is 1.4 angstrom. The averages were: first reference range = 2.71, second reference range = 2.56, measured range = 2.56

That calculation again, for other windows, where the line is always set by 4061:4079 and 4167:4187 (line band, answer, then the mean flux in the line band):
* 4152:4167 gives 1.35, 2.43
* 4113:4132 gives 1.56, 2.46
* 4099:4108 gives 0.69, 2.48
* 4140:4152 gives 0.24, 2.62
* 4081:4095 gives -0.62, 2.81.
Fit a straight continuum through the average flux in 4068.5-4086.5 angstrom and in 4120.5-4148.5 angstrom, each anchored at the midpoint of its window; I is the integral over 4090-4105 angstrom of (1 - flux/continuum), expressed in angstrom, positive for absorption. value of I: 0.7 angstrom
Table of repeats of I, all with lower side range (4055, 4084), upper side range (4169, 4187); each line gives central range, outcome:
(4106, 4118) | 1.5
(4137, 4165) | 1.5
